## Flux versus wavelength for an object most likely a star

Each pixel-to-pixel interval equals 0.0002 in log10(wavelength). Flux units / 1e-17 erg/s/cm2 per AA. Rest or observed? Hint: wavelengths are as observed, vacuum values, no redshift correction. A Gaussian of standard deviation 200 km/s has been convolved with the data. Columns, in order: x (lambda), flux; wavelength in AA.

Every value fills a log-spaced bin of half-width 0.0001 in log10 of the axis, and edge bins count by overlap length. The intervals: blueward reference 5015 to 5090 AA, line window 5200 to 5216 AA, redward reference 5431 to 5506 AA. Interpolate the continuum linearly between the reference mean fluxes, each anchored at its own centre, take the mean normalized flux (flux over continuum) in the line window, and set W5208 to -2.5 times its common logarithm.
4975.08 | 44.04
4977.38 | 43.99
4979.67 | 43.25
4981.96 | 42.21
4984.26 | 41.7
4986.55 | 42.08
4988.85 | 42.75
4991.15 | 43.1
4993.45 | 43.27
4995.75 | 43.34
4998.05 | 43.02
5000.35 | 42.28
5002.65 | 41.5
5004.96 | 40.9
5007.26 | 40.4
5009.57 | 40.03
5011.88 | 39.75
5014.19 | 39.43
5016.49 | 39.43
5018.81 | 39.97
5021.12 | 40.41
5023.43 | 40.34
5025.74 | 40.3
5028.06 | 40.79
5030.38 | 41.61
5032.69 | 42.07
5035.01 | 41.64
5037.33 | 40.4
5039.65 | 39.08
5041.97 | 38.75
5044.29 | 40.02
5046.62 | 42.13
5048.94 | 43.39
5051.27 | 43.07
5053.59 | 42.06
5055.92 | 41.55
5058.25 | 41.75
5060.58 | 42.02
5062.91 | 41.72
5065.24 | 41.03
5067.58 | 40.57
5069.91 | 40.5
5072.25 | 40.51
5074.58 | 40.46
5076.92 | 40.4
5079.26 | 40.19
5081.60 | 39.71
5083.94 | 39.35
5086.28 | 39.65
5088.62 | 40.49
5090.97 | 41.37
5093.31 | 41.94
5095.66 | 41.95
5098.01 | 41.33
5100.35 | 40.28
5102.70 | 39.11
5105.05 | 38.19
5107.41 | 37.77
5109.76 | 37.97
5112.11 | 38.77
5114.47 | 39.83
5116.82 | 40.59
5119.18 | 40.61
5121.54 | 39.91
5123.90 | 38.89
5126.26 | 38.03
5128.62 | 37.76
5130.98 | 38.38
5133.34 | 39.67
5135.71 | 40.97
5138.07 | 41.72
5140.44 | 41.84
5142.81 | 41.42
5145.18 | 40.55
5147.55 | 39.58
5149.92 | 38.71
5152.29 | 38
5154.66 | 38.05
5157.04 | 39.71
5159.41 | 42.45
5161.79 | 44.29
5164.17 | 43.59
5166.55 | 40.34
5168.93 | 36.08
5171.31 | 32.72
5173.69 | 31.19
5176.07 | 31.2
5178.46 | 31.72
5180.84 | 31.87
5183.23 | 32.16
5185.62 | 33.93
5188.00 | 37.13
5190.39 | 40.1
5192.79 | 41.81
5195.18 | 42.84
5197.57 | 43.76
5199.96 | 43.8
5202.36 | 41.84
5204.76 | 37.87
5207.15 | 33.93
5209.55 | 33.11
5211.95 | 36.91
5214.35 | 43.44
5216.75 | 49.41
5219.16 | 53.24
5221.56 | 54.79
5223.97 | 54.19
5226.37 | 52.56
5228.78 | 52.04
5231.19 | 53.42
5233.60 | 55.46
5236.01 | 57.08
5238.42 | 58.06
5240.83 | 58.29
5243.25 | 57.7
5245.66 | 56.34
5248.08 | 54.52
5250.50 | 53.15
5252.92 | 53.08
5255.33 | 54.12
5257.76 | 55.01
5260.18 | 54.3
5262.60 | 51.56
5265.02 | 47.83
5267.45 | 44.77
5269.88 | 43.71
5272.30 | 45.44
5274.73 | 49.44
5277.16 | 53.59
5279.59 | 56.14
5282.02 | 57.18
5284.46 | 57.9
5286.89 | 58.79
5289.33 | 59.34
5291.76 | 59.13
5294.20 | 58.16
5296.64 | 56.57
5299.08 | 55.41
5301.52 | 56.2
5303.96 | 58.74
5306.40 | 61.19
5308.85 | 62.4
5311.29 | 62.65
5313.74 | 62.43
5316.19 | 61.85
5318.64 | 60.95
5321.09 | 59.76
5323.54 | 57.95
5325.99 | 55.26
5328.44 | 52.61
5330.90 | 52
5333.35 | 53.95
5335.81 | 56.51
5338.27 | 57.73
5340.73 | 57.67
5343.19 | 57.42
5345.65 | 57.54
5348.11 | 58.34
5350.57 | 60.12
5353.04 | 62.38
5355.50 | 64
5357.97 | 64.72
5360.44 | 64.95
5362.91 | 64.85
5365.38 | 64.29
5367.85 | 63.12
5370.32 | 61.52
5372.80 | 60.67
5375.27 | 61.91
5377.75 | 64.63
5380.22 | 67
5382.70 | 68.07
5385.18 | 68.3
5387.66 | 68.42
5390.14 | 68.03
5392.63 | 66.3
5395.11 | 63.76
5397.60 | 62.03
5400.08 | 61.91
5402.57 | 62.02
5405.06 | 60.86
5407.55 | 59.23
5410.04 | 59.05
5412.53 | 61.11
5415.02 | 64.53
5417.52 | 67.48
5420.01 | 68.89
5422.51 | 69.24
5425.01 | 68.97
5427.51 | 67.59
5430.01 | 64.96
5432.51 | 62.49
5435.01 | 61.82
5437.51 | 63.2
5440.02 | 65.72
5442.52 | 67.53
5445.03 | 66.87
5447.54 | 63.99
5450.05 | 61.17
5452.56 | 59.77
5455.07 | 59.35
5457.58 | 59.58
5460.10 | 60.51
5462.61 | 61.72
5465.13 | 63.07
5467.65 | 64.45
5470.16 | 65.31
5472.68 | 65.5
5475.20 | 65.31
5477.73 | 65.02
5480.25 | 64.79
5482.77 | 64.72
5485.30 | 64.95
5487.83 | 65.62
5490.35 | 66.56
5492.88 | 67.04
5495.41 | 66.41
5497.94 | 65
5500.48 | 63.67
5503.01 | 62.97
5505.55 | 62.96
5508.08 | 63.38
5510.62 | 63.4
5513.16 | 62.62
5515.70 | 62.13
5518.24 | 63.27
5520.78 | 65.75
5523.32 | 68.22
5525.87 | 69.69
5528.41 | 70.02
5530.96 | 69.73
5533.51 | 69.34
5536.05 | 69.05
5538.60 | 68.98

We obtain 0.27 mag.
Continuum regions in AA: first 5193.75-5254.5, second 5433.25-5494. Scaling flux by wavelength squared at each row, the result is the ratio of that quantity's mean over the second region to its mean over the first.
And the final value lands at 1.42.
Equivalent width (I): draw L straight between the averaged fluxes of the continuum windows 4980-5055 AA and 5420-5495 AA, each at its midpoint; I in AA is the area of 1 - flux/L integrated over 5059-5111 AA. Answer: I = 5.3 AA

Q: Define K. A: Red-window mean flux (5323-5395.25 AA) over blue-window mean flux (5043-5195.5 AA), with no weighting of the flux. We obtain 1.6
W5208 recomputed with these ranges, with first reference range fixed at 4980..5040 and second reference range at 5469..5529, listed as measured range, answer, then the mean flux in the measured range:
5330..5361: -0.02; 59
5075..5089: 0.12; 40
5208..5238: 0.04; 49.7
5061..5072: 0.08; 41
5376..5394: -0.13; 67.1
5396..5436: -0.05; 63.9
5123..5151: 0.19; 39.8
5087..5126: 0.15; 39.9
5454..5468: 0.04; 61.3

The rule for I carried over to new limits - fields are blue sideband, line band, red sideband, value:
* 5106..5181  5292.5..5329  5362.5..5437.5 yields -2.3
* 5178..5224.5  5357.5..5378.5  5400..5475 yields -2.4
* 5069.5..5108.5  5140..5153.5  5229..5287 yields 1.5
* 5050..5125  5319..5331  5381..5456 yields 0.3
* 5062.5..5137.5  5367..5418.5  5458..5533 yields -4.7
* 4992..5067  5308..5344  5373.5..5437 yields 1.0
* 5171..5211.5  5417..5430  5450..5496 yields -2.0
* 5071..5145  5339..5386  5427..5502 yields -4.4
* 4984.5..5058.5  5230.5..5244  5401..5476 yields -1.0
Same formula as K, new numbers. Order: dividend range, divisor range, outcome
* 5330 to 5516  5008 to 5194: 1.60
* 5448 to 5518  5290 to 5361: 1.08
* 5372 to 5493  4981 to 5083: 1.56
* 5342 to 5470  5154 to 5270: 1.41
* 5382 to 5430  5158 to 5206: 1.71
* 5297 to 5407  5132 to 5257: 1.40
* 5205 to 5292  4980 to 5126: 1.27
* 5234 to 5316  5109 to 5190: 1.45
